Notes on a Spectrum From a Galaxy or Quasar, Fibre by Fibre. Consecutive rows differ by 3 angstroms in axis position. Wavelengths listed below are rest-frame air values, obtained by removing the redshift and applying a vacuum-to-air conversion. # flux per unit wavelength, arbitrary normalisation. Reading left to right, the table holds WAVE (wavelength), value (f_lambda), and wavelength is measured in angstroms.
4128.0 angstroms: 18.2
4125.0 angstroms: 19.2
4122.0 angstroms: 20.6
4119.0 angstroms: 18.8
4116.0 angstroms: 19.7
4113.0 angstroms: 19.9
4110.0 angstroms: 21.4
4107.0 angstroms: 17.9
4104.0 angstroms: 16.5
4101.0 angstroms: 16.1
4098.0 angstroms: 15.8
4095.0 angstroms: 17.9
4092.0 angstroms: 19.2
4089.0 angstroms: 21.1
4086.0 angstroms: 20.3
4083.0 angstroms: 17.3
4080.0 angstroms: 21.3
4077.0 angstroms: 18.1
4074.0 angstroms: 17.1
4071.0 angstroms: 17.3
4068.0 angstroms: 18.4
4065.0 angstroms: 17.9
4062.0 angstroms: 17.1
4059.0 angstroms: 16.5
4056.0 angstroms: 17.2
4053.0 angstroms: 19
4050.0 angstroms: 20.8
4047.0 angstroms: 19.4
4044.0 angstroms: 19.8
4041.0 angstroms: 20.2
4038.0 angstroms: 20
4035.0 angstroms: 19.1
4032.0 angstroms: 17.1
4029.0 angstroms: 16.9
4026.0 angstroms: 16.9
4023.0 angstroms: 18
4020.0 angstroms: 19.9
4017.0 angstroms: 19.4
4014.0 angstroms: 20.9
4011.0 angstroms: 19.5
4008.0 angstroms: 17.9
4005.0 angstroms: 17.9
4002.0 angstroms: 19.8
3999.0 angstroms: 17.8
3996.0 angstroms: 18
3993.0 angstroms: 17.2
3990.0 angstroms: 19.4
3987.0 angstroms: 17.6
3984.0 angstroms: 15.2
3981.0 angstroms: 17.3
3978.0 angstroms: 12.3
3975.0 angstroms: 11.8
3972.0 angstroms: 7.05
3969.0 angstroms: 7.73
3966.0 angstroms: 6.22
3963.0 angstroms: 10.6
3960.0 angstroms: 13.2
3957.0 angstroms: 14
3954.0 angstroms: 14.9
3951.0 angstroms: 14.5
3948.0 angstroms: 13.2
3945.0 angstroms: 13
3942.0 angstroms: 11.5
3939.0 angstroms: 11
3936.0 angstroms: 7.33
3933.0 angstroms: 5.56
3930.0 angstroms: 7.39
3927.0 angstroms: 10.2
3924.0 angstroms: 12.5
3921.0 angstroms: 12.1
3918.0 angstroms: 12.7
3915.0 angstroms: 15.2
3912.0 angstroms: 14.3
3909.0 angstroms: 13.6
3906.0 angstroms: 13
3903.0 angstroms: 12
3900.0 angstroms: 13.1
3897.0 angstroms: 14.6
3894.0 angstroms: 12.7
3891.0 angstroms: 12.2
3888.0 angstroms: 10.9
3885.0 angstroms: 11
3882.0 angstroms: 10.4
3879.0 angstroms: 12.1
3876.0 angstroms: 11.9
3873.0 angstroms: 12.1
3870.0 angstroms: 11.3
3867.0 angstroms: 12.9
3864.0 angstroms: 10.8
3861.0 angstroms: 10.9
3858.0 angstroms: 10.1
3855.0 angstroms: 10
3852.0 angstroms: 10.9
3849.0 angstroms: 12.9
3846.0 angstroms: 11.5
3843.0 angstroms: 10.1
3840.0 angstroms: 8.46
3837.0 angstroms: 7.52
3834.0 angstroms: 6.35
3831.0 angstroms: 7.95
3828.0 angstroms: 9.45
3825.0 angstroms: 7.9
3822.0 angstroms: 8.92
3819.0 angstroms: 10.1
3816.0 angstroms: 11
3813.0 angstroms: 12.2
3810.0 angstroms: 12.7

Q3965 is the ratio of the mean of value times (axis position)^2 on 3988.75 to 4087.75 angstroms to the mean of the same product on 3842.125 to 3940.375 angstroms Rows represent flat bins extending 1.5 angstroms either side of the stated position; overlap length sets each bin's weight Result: 1.74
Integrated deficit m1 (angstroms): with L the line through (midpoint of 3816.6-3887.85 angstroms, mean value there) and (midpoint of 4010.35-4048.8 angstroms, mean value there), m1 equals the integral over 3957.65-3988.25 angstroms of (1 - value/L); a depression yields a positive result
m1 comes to 8.2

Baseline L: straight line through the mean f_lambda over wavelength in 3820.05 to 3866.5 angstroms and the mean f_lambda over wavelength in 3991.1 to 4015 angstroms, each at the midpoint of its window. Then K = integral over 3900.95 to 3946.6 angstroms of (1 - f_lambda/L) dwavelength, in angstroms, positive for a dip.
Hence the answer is 8.4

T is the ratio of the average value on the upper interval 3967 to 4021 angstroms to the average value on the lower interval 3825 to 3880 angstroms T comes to 1.59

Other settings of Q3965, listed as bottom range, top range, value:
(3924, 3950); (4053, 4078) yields 1.84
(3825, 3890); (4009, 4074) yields 1.96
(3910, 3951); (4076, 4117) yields 1.79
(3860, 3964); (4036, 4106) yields 1.67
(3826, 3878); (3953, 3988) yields 1.26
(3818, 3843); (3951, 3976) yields 1.39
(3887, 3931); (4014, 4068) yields 1.59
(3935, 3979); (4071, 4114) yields 1.76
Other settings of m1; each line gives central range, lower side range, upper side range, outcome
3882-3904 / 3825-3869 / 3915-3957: -3.08 angstroms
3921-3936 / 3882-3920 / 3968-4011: 5.06 angstroms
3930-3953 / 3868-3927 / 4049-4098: 5.38 angstroms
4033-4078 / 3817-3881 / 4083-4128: -3.72 angstroms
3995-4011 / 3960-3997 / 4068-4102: -4.36 angstroms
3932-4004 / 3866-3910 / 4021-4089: 9.85 angstroms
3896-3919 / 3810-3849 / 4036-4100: -1.90 angstroms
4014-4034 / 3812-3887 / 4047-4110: -2.35 angstroms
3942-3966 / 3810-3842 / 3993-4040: 4.16 angstroms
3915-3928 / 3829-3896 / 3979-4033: 1.32 angstroms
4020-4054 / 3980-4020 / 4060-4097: -0.81 angstroms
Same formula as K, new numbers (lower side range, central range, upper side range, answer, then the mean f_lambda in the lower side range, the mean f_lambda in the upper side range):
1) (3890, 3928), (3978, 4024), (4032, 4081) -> -4.7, 13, 18.6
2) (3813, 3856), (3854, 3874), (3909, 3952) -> -1.9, 9.59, 11.5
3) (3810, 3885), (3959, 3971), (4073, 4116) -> 4.3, 10.4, 18.6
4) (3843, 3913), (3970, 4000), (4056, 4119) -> 0.1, 11.9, 18.3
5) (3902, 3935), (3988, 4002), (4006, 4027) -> -0.7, 11.6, 19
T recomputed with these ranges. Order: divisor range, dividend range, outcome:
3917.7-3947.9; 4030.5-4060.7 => 1.82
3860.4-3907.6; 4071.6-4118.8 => 1.55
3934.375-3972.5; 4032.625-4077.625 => 1.66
